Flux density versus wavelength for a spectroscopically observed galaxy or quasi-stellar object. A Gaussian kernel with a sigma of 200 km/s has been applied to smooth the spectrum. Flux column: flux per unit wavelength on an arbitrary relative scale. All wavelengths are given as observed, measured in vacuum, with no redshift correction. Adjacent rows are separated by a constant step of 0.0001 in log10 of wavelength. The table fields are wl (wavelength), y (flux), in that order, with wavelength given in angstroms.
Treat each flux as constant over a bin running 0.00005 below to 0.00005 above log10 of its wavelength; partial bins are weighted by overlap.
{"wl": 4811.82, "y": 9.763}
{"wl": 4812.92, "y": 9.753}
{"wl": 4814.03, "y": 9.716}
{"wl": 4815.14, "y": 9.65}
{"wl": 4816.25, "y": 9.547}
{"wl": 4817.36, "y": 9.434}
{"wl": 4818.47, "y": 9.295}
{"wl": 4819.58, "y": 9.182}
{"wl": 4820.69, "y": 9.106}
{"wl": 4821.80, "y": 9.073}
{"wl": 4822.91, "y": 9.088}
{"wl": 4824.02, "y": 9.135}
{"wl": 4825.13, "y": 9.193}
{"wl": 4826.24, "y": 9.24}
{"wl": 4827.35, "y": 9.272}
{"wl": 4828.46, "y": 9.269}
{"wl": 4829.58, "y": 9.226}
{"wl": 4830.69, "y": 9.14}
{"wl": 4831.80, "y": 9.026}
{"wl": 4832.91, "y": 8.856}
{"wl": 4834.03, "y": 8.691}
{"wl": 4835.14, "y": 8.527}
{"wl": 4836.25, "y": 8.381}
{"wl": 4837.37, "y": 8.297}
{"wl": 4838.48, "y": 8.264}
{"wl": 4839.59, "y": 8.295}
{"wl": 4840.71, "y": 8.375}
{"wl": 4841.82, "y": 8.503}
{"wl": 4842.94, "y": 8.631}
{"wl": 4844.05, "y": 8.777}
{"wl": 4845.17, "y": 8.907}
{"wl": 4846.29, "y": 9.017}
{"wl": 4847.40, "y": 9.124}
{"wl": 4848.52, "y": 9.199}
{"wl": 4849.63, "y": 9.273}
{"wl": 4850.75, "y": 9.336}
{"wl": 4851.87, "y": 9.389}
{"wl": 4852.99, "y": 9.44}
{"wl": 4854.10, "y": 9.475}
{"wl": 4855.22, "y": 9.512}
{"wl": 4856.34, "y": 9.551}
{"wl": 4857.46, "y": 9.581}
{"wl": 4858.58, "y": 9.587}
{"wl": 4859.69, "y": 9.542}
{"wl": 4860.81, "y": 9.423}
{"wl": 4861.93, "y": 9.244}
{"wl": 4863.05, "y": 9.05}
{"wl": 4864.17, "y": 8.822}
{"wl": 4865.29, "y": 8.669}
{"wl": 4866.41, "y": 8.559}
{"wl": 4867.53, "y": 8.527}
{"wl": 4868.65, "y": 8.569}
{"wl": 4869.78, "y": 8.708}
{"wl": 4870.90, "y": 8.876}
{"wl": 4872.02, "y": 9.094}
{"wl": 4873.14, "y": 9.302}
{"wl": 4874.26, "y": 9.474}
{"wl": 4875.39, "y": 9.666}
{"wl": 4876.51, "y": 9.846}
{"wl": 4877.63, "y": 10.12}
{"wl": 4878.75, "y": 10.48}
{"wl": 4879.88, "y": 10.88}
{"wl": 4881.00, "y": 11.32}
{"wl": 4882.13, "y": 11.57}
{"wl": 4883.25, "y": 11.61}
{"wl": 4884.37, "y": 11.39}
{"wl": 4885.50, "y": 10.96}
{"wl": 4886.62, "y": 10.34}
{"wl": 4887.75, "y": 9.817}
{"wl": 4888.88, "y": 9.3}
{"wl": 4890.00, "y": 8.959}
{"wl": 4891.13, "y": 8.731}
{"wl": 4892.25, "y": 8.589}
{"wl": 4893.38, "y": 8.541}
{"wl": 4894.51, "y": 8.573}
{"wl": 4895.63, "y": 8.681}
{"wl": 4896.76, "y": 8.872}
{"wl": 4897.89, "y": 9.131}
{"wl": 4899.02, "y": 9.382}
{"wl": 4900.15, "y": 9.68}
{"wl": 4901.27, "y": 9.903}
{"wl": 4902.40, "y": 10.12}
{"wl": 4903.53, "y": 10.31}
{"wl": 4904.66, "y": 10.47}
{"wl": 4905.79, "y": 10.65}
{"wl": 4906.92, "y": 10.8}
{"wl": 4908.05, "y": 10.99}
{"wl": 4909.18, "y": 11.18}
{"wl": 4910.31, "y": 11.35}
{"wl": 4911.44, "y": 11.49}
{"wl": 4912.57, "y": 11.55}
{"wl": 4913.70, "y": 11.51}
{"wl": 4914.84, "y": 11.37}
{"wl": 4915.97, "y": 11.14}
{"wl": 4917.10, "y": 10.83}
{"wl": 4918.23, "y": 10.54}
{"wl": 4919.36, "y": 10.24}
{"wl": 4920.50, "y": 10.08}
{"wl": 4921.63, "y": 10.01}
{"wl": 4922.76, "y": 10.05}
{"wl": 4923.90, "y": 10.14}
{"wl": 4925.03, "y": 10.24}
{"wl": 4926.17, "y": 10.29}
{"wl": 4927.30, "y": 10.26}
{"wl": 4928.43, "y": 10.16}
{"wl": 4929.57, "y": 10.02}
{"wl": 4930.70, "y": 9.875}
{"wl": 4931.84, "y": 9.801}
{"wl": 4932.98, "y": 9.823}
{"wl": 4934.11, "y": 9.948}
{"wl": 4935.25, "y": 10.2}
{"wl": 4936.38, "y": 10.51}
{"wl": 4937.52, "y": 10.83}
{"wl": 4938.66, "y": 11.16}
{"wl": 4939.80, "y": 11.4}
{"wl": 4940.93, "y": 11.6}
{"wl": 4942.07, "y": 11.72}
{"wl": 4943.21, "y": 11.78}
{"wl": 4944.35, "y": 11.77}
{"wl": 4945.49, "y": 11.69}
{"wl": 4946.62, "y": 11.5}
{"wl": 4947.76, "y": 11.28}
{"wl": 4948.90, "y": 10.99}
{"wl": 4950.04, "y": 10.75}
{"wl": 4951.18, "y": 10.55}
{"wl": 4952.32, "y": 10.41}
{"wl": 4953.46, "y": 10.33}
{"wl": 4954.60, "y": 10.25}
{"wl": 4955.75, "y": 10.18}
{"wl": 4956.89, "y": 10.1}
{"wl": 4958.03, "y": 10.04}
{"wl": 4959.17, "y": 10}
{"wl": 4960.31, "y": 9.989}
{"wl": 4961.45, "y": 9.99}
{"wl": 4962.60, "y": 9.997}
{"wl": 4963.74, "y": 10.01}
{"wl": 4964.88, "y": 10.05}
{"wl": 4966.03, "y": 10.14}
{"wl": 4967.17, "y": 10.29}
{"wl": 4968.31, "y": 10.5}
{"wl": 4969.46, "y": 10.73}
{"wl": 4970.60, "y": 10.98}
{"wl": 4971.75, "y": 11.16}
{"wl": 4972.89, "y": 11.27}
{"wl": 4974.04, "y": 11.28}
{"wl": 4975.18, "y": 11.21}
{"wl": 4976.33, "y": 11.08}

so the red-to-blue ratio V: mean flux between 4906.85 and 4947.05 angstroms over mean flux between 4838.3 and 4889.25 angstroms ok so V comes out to 1.1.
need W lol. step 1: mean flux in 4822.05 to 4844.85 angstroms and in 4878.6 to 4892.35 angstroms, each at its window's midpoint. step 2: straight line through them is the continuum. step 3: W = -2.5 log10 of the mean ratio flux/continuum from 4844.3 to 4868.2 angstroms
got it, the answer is 0.03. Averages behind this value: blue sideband 8.81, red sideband 10.4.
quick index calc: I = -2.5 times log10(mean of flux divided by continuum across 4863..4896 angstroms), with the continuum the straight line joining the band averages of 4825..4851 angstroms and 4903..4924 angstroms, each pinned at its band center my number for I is 0.037 mag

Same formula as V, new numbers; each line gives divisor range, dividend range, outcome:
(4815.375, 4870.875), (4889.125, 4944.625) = 1.14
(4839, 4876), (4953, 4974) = 1.14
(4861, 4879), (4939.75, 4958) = 1.20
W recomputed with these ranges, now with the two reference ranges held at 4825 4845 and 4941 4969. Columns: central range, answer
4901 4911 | -0.086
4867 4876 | 0.036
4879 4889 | -0.142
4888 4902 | 0.073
